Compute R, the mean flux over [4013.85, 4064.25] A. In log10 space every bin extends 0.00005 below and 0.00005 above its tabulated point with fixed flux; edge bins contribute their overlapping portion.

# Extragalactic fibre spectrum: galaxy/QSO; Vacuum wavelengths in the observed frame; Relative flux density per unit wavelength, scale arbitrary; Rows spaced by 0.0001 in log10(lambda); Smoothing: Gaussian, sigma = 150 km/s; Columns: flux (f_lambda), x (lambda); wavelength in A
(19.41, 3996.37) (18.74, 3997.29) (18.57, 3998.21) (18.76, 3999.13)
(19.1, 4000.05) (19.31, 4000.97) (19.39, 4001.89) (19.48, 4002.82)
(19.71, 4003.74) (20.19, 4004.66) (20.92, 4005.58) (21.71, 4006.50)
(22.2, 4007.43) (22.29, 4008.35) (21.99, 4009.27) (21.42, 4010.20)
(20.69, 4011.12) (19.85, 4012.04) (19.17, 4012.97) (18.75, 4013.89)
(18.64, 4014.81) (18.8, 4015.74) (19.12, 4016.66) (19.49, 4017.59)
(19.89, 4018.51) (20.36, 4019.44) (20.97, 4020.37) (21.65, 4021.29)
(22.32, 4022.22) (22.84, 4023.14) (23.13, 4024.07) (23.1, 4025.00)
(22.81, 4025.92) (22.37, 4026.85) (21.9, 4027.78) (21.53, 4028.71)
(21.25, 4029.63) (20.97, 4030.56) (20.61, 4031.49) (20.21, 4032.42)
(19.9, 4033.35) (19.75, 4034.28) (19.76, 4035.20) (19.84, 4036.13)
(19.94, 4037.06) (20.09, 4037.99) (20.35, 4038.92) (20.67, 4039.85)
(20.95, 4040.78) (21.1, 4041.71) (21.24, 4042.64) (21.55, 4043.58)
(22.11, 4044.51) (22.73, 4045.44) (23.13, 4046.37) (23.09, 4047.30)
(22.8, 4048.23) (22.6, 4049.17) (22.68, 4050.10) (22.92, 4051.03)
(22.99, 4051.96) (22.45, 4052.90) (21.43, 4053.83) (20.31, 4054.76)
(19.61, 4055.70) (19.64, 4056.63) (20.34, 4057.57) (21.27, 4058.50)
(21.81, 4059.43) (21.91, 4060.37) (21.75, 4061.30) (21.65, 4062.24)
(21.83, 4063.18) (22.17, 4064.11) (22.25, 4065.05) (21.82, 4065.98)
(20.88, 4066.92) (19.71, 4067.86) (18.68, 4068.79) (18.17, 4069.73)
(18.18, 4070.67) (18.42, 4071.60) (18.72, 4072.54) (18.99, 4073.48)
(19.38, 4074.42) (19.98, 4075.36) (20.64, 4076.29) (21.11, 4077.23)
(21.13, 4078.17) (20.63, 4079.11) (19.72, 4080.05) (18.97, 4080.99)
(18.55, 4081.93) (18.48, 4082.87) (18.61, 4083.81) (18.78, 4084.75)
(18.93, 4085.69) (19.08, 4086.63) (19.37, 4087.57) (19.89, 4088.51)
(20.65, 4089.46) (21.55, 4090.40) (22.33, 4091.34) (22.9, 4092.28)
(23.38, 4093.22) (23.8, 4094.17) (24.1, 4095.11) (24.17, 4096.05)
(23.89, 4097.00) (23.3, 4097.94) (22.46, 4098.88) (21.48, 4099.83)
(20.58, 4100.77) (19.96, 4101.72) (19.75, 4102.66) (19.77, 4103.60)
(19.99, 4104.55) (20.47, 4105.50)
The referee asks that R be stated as 21.2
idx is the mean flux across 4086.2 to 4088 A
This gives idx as 19.2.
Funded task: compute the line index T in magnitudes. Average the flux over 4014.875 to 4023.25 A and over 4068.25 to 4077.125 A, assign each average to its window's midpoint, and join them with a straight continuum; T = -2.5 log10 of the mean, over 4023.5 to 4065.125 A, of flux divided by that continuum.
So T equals -0.09 mag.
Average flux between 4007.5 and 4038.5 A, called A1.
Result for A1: 20.8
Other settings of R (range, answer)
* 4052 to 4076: 20.5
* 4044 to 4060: 21.9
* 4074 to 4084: 19.8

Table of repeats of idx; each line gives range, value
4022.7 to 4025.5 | 23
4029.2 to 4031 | 21.1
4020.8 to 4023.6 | 22.3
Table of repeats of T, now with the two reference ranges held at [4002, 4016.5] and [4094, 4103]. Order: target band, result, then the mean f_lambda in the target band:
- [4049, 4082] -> 0.05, 20.7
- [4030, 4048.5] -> 0.00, 21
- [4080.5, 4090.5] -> 0.15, 19.3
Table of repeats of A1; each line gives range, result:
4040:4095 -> 20.9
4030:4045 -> 20.6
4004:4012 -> 21.3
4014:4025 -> 20.7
